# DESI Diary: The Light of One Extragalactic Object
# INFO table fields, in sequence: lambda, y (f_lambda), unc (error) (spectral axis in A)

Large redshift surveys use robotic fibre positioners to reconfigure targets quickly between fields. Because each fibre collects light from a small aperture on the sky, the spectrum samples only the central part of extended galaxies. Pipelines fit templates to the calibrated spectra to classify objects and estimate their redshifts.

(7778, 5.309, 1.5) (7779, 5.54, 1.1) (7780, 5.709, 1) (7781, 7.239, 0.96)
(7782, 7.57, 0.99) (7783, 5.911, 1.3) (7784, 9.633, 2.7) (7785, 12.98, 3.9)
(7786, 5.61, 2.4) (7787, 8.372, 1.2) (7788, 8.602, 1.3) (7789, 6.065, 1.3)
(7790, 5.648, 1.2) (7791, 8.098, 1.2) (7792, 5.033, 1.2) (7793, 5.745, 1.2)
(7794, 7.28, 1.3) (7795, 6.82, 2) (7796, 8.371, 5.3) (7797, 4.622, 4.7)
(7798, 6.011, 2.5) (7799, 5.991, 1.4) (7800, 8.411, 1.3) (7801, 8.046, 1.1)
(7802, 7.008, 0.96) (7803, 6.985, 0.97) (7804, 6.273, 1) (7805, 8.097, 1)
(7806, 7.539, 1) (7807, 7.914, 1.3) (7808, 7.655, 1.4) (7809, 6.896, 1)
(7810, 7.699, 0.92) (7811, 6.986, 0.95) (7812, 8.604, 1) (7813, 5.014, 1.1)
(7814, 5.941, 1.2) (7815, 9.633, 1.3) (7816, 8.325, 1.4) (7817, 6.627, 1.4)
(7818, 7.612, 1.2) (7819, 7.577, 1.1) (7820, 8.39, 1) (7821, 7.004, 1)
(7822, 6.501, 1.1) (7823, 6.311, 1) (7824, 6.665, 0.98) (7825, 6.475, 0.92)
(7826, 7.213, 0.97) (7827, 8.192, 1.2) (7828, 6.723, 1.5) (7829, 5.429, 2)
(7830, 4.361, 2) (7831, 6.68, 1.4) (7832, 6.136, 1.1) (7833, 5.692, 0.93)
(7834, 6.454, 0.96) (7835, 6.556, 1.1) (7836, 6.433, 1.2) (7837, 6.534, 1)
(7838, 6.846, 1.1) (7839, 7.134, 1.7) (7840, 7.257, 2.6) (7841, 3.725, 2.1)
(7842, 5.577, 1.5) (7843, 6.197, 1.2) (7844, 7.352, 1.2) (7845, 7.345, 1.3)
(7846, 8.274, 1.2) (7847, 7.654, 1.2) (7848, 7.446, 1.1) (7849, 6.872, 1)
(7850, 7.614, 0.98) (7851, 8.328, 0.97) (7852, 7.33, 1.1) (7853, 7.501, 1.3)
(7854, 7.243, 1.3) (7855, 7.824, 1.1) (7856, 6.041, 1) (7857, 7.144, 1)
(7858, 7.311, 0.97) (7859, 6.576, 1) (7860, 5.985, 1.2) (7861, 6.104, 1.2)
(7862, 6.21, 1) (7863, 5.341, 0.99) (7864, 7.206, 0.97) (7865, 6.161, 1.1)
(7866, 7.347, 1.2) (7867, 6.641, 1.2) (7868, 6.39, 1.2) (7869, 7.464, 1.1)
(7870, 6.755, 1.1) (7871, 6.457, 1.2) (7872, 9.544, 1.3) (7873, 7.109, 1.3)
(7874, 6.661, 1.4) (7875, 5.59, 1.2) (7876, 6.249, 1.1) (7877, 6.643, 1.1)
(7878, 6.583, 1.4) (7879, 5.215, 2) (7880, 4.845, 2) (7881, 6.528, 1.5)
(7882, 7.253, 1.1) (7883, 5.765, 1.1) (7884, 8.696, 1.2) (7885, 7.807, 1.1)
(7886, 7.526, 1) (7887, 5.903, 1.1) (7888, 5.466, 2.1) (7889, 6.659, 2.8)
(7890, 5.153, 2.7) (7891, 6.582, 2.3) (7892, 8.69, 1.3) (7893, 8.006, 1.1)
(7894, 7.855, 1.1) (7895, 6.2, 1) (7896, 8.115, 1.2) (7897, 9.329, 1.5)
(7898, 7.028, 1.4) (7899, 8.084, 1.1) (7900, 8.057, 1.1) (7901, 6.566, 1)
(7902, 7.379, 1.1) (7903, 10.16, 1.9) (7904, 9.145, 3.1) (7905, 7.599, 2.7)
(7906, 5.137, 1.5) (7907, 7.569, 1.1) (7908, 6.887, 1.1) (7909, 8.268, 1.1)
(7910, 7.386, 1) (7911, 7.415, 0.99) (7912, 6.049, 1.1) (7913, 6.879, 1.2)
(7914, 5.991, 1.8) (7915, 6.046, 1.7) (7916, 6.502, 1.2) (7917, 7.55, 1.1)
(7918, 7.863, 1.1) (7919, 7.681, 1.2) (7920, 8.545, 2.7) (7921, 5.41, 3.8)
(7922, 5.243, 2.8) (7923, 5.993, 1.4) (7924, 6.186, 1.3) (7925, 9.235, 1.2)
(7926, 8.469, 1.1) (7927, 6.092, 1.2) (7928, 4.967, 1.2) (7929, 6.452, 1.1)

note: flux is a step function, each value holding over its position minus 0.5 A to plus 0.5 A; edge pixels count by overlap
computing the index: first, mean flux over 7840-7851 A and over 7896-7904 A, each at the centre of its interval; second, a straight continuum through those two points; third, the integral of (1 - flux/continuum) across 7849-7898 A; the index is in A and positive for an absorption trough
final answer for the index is 4.1 A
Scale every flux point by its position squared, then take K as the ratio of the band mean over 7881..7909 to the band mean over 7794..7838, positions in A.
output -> 1.08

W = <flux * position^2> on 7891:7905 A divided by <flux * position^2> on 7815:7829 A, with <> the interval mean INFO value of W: 1.1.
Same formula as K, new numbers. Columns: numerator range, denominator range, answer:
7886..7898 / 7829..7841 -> 1.16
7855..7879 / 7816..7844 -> 1.02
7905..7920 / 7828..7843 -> 1.18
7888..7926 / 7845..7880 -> 1.07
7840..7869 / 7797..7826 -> 0.96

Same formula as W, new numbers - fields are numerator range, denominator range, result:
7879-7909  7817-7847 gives 1.10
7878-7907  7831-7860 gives 1.06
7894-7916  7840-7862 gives 1.08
